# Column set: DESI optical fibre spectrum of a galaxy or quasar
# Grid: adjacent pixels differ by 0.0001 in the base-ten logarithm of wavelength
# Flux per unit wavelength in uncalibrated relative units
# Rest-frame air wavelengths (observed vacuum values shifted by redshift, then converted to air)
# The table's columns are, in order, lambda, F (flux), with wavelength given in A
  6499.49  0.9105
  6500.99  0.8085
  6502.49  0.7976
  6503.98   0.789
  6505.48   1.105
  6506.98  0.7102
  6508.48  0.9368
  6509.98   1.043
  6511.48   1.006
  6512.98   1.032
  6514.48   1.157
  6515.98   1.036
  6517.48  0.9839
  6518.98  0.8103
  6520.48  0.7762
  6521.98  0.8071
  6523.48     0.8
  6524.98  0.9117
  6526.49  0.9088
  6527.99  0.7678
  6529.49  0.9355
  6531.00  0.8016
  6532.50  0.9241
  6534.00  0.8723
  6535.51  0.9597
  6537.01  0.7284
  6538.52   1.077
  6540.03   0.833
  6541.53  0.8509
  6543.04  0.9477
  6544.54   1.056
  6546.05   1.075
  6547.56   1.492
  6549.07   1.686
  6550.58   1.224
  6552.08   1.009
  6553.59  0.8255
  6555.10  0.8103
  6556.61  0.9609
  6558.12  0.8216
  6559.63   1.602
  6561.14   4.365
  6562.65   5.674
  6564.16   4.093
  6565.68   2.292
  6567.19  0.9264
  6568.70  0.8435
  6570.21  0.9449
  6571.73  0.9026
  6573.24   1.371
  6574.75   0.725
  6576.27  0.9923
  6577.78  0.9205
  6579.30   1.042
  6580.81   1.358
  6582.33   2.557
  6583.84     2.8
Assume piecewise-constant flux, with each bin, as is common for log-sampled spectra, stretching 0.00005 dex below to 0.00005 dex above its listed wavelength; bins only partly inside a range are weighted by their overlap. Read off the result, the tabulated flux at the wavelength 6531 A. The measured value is 0.8016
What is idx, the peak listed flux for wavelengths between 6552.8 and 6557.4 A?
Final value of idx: 0.9609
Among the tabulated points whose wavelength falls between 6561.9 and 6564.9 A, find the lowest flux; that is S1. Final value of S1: 4.093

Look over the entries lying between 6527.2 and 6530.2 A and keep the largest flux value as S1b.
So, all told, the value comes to 0.9355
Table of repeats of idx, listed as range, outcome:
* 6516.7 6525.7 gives 0.9839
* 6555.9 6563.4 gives 5.674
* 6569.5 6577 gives 1.371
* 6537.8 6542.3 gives 1.077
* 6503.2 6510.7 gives 1.105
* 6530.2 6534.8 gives 0.9241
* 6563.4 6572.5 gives 4.093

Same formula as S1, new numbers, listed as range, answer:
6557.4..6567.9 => 0.8216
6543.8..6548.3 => 1.056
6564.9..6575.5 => 0.725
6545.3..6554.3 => 0.8255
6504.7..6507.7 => 0.7102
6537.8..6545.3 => 0.833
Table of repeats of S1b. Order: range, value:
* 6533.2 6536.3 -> 0.9597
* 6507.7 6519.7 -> 1.157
